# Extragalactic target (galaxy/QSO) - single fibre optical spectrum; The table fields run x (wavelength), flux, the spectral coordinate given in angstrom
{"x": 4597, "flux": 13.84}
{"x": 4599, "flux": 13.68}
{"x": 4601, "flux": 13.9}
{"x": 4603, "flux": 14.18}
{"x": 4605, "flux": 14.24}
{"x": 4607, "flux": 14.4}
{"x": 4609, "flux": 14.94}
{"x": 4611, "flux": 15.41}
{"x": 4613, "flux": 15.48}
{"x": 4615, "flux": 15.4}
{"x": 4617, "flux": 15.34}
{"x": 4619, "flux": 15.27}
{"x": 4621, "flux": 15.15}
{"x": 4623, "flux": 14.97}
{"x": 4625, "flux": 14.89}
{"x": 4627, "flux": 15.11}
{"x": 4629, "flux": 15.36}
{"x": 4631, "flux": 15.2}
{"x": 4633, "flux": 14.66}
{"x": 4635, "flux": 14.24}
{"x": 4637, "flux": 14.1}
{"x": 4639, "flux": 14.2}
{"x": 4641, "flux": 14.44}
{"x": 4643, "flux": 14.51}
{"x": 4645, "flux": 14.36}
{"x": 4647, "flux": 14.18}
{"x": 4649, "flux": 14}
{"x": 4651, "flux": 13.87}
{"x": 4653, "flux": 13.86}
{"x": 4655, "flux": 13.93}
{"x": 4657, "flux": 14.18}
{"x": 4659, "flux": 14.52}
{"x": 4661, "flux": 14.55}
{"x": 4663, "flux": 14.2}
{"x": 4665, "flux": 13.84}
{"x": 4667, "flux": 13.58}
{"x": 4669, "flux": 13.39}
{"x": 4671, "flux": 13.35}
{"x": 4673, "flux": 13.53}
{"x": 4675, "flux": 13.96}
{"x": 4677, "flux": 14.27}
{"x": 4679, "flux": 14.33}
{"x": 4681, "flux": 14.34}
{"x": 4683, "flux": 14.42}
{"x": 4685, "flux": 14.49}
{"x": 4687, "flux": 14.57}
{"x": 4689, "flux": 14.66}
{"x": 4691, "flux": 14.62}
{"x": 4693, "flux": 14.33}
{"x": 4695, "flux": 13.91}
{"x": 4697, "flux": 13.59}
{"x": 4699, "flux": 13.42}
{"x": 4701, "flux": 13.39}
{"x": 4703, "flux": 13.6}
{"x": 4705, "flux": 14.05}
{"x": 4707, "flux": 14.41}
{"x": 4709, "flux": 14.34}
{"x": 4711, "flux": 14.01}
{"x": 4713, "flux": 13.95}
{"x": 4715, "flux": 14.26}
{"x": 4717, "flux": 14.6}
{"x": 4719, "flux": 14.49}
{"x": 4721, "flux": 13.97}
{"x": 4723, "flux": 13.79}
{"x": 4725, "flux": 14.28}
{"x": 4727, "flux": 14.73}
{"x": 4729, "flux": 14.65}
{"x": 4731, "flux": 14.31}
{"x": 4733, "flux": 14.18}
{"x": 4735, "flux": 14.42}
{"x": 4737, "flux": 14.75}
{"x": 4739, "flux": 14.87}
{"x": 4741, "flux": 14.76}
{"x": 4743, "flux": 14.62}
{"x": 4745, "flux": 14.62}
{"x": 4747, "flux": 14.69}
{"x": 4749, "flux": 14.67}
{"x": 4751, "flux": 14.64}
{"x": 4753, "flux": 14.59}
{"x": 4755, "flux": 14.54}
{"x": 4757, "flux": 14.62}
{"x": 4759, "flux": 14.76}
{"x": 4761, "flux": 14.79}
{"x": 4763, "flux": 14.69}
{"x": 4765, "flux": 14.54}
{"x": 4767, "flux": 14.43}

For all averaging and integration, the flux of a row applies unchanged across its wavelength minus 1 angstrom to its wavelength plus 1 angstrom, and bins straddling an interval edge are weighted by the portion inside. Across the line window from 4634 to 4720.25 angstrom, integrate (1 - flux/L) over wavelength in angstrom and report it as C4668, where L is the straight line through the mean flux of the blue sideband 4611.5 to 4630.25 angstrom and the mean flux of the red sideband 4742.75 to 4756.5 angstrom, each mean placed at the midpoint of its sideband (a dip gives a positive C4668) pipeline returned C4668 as 4.9 angstrom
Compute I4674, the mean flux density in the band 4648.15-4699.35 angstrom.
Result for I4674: 14.1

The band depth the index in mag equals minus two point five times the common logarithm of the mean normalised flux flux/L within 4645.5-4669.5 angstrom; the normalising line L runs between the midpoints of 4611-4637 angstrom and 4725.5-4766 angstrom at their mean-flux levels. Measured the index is 0.07 mag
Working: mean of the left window 15.1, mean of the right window 14.6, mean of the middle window 14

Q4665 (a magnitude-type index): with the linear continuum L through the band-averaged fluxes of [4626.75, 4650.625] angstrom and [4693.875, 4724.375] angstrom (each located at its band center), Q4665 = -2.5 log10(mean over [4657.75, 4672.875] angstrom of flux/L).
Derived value 0.03 mag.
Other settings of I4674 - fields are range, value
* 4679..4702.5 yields 14.2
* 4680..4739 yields 14.2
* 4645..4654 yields 14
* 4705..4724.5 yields 14.2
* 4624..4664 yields 14.4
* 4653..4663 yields 14.2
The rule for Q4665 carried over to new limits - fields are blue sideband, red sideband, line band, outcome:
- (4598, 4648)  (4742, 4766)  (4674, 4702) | 0.04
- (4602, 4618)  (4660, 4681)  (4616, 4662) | -0.01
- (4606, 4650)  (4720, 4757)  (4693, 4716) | 0.05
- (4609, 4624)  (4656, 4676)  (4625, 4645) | 0.01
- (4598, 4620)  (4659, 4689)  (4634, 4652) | 0.01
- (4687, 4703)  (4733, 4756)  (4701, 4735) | 0.01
